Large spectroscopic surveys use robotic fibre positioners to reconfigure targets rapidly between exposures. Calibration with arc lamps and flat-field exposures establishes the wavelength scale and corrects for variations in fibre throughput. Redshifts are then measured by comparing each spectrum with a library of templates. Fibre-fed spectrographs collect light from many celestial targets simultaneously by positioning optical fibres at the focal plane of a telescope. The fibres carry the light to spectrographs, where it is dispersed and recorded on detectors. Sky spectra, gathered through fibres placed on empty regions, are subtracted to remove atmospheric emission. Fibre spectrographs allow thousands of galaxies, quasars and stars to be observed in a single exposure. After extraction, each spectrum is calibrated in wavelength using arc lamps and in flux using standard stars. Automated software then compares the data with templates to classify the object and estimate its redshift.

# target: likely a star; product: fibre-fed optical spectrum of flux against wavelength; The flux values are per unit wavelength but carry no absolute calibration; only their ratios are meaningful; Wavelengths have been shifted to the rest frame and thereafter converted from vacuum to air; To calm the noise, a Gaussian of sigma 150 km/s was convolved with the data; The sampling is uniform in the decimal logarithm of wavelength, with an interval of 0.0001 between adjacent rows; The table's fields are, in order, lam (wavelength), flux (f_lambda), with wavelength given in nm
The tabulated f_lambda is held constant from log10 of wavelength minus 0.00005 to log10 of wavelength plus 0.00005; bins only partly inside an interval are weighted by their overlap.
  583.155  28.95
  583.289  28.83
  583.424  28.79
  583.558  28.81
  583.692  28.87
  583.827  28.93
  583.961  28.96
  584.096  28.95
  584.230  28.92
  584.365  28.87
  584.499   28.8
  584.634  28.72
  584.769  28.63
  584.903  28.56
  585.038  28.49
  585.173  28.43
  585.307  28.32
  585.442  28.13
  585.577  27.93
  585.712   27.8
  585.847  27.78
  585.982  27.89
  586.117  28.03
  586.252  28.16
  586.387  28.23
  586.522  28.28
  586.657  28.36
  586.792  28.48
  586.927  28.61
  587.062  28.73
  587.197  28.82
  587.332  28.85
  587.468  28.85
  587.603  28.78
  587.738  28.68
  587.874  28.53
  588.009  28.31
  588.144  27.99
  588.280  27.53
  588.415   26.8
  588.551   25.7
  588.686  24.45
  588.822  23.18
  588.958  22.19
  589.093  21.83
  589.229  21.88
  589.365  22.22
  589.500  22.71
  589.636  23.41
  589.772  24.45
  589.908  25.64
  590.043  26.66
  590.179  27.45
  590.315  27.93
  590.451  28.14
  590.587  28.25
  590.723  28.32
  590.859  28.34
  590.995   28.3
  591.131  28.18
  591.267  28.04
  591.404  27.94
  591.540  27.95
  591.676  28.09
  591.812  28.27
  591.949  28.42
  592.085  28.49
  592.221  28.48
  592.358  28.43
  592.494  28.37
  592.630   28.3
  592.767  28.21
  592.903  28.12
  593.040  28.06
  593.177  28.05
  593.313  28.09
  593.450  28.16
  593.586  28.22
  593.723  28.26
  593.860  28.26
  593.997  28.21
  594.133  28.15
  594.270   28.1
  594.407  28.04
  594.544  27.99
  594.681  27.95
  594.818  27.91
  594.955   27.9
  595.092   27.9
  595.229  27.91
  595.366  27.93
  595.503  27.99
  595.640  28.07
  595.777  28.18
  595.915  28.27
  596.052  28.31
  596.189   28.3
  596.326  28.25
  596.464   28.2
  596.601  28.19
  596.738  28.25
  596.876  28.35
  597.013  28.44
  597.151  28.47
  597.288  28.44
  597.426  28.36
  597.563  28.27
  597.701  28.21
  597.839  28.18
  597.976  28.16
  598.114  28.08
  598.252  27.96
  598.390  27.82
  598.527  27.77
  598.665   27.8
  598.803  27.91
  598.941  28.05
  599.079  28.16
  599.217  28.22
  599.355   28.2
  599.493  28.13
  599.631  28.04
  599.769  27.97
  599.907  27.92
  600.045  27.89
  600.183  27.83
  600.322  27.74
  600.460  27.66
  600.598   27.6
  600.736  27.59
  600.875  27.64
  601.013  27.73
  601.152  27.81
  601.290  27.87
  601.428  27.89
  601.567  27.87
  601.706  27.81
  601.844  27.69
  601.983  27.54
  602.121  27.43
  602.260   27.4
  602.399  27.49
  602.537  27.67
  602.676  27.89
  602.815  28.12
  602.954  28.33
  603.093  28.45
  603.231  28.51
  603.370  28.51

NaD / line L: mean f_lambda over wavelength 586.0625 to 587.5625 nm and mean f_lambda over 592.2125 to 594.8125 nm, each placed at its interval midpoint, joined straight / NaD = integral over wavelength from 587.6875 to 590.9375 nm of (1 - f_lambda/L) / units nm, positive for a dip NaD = 0.29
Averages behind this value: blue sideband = 28.5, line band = 25.9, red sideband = 28.2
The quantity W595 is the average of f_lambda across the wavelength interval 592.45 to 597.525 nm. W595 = 28.2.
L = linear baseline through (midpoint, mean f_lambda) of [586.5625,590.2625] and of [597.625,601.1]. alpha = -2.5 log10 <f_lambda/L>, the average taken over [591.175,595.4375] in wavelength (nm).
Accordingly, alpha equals -0.04 mag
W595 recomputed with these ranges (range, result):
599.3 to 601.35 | 27.8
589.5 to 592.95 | 27.6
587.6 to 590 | 25.2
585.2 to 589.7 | 26.8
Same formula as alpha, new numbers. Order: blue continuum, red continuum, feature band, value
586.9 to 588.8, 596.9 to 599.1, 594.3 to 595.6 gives 0.00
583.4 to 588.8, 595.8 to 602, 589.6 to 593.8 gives 0.01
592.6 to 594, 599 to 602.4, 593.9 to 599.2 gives 0.00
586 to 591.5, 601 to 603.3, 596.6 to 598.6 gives -0.03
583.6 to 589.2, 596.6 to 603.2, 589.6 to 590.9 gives 0.04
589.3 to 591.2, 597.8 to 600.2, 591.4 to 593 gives -0.06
